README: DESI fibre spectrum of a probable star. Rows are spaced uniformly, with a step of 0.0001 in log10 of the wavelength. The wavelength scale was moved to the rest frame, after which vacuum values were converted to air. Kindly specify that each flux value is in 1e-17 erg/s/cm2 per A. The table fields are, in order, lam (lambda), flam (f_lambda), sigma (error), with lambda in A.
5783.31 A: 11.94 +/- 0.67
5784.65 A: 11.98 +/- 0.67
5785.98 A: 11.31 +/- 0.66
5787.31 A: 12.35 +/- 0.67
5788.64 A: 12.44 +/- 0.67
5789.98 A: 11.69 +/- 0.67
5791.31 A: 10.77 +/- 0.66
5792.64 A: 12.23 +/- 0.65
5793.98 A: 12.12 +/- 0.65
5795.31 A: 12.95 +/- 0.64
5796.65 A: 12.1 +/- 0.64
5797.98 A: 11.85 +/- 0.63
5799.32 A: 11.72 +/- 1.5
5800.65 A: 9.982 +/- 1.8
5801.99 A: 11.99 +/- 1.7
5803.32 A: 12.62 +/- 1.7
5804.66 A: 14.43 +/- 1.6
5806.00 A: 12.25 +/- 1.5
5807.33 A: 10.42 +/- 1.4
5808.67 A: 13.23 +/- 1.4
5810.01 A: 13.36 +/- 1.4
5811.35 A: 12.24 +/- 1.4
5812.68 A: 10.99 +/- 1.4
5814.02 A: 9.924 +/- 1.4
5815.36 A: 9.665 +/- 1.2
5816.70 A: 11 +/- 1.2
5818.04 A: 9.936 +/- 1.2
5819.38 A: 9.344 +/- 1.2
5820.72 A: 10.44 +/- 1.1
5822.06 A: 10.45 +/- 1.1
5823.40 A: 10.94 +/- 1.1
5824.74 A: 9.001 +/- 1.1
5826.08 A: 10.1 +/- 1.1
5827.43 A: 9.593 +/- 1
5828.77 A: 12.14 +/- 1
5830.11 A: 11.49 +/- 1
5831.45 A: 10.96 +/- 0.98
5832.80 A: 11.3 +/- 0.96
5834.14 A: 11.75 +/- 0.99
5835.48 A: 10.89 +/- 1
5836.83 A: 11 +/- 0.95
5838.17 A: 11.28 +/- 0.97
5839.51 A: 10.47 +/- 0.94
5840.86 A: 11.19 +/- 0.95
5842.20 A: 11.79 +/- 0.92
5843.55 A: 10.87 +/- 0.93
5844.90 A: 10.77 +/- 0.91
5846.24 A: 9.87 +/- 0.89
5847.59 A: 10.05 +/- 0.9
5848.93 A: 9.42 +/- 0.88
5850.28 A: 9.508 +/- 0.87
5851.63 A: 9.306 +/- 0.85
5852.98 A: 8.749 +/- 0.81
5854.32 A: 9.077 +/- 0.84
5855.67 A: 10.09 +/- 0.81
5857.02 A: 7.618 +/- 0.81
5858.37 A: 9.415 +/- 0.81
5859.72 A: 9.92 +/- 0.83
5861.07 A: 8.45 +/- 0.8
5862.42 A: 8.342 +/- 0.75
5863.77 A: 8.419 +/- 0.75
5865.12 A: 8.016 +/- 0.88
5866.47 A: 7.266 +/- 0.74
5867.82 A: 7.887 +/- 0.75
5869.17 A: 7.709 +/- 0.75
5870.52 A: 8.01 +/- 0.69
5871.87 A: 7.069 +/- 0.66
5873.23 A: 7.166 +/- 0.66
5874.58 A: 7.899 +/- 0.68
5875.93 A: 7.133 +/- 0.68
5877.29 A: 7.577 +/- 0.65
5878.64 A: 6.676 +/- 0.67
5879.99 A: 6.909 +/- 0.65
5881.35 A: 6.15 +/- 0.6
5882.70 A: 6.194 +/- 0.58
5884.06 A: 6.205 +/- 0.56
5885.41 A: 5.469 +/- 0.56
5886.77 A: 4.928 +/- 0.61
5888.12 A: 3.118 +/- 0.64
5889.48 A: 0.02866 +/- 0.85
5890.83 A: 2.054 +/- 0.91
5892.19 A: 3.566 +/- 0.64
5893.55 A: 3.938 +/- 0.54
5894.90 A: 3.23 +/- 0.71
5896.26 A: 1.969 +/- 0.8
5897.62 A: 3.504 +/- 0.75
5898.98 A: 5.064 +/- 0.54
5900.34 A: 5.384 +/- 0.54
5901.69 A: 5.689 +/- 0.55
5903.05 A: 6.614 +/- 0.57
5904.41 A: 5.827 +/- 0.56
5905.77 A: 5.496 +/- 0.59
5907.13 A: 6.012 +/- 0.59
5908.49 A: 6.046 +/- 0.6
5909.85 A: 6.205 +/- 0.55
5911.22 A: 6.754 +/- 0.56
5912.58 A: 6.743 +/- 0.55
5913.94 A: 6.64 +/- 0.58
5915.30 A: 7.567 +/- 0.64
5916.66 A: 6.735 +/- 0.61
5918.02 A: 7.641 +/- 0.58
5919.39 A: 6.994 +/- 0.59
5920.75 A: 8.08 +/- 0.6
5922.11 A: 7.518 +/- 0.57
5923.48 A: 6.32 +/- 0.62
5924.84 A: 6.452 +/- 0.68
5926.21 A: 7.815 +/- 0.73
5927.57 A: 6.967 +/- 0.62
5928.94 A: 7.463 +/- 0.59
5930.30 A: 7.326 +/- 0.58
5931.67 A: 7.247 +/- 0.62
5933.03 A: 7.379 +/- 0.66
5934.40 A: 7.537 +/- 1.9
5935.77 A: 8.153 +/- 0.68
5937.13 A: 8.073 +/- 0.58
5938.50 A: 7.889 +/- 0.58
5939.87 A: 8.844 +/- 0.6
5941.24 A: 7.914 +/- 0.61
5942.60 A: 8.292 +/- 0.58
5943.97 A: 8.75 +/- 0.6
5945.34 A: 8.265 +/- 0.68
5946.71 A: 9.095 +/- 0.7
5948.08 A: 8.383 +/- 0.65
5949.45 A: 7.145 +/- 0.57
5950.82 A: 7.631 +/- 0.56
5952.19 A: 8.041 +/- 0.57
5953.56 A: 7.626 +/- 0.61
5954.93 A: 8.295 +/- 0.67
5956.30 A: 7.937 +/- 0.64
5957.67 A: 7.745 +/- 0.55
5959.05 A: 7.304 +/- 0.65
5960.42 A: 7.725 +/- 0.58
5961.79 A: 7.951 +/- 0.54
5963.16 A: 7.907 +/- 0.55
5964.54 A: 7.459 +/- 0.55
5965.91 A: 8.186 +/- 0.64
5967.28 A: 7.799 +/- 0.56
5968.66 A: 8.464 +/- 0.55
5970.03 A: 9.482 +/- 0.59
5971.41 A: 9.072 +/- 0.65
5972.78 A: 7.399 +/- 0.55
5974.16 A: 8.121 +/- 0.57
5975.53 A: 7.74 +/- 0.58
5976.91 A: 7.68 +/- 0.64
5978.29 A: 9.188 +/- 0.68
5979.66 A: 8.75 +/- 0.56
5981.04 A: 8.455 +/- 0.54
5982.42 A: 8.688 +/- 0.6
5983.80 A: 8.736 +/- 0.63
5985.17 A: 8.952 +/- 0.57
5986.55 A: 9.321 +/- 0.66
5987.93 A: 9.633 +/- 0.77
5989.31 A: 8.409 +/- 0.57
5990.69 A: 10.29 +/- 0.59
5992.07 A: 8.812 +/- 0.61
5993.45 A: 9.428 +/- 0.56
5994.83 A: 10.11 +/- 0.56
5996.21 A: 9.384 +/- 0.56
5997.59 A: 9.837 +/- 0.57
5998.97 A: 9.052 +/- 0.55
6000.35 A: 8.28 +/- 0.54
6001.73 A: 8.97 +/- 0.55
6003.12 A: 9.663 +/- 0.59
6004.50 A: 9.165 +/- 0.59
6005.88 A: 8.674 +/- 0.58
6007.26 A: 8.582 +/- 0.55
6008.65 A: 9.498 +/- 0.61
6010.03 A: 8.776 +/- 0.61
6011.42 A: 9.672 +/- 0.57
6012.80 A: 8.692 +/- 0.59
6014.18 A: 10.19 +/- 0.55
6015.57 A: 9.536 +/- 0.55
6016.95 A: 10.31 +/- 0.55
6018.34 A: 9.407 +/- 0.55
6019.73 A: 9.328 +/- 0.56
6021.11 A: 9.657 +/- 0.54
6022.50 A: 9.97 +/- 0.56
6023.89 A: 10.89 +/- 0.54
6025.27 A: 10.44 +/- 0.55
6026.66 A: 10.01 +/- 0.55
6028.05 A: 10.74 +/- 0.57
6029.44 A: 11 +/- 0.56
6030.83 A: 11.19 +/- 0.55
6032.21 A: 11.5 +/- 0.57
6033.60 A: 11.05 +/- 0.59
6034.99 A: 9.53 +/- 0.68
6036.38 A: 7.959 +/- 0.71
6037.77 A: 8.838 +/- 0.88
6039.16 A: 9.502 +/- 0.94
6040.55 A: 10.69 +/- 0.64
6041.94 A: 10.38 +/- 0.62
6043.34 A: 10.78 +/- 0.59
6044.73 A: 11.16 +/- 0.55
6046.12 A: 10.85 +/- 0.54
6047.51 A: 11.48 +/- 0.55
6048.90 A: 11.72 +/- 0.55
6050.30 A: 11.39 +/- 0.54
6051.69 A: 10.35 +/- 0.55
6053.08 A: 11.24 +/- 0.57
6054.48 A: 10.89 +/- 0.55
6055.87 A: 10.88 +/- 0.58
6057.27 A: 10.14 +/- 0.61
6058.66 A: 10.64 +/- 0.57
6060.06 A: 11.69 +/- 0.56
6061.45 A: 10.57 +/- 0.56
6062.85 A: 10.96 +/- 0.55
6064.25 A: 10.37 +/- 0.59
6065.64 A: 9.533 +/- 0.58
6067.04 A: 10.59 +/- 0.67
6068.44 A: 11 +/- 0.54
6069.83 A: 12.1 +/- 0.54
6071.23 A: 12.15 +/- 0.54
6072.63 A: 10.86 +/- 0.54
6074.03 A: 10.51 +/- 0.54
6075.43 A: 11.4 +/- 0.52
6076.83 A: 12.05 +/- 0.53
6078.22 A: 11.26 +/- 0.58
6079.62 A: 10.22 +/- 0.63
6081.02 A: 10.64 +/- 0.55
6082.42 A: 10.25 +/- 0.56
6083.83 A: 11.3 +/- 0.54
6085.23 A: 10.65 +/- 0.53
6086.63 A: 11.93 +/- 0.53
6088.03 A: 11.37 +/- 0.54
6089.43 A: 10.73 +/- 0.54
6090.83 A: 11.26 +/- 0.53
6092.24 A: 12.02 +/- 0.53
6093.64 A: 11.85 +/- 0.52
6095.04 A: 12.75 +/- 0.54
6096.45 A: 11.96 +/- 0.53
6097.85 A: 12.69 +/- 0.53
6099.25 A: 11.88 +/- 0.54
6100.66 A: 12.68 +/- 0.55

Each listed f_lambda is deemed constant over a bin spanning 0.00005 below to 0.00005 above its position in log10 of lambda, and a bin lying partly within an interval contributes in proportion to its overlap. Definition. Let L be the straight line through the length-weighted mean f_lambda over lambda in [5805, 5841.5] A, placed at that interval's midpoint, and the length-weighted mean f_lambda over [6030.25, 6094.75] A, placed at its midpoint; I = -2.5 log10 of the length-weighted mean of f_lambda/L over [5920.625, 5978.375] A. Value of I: 0.35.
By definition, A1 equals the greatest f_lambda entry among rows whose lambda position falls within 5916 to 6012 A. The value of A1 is 10.29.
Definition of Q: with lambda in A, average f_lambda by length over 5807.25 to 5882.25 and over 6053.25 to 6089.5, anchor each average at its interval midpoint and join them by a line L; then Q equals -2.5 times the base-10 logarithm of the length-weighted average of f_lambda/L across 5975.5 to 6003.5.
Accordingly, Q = 0.16 mag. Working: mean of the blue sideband 9.63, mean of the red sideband 11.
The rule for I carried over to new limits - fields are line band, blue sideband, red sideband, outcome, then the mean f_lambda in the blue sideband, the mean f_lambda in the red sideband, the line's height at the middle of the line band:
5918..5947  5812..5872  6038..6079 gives 0.31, 9.83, 10.9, 10.3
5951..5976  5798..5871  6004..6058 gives 0.26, 10.3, 10.2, 10.2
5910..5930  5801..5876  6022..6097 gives 0.41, 10.1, 10.9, 10.4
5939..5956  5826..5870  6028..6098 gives 0.25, 9.83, 10.9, 10.3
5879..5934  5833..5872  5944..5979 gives 0.45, 9.51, 8.08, 8.8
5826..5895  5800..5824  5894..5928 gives 0.09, 11.3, 6.11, 8.75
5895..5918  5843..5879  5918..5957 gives 0.37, 8.61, 7.76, 8.11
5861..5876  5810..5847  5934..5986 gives 0.27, 10.8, 8.18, 9.98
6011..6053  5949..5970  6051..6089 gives -0.04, 7.88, 10.9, 9.89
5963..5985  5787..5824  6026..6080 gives 0.30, 11.5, 10.8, 11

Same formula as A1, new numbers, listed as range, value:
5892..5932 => 8.08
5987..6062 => 11.72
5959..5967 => 8.186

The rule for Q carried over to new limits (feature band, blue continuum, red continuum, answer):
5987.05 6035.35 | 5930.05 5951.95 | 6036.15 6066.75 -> -0.01 mag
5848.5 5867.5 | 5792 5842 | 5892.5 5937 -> 0.05 mag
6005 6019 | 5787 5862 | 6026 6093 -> 0.16 mag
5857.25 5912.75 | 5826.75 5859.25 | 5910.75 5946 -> 0.43 mag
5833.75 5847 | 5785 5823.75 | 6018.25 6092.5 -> 0.05 mag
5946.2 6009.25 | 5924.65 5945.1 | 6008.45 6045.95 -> 0.03 mag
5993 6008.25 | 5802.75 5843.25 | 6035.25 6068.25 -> 0.16 mag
